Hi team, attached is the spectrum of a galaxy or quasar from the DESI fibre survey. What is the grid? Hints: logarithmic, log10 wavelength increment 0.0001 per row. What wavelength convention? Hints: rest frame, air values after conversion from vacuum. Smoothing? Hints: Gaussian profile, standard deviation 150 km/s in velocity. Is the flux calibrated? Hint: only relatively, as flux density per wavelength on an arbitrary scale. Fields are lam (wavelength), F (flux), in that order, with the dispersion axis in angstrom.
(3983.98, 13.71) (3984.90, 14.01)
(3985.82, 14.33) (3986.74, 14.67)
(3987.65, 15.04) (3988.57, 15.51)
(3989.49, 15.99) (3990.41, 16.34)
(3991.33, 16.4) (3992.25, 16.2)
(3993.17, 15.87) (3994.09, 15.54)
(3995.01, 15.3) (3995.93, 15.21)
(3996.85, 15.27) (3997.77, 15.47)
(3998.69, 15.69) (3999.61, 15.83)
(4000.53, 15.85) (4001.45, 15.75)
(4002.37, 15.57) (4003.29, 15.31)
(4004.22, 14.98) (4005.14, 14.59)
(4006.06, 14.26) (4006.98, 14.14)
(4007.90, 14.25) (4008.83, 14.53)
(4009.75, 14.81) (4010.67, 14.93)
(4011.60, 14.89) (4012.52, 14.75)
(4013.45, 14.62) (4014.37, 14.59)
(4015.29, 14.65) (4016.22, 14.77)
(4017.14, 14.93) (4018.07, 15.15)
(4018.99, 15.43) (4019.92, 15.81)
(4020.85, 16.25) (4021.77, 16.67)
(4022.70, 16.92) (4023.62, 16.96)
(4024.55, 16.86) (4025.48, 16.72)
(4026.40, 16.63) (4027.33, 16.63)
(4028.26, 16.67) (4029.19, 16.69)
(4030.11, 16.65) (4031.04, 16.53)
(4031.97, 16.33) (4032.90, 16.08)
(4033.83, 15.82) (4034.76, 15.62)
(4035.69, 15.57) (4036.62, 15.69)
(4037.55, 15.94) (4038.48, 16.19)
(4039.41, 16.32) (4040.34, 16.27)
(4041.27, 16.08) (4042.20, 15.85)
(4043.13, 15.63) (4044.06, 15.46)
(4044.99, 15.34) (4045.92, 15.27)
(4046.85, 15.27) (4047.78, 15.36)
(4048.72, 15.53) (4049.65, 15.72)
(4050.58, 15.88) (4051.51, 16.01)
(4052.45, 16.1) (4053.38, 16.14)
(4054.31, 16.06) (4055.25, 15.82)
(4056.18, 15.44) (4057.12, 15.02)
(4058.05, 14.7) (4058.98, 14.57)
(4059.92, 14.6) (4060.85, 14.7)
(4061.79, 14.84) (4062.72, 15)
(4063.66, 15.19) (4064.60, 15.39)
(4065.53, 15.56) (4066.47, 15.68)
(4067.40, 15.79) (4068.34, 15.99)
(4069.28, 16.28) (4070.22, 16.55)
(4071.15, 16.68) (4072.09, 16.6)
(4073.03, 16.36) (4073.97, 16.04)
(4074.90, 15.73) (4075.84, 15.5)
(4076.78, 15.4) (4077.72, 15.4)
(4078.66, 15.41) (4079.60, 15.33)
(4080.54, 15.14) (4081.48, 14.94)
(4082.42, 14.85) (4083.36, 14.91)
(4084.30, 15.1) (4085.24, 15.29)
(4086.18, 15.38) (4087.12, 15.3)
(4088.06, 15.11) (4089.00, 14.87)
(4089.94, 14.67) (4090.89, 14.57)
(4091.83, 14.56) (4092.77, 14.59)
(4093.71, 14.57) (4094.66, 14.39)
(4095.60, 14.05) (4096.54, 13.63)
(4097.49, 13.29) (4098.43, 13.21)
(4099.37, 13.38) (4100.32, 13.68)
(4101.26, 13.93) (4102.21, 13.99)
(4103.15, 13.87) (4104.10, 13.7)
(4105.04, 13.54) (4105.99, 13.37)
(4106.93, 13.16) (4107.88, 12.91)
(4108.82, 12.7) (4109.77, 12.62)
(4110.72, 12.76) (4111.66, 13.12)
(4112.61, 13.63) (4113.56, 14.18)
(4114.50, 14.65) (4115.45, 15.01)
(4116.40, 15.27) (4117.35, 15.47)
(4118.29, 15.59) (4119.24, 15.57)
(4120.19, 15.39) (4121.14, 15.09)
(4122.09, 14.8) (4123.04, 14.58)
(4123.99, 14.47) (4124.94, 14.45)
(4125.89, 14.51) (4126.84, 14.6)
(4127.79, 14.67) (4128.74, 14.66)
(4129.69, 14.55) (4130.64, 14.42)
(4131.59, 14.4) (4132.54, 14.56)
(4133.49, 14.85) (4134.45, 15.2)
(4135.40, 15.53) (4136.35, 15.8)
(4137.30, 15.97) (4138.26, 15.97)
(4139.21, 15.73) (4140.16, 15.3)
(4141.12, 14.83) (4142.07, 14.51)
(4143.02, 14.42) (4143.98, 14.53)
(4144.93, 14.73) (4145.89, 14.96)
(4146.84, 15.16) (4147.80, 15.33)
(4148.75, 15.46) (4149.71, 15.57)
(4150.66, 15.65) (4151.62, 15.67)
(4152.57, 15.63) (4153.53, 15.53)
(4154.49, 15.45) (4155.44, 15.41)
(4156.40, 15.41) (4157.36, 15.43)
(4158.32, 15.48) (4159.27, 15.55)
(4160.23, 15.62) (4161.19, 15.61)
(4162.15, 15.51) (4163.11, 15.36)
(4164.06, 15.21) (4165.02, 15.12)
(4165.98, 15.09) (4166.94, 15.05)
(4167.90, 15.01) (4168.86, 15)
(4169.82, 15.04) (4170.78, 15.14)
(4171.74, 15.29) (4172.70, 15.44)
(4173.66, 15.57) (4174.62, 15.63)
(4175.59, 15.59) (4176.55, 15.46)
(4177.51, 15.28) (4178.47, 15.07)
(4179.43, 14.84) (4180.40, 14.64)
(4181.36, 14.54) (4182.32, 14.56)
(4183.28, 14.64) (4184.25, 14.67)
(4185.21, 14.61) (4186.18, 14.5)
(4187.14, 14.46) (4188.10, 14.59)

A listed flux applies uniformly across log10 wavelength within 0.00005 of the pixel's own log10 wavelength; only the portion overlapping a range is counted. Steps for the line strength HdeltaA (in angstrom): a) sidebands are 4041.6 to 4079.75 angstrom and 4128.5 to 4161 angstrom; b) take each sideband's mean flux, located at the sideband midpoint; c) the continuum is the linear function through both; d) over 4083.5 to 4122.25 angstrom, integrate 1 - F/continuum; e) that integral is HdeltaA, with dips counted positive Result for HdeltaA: 2.9 angstrom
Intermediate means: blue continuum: 15.6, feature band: 14.2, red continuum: 15.2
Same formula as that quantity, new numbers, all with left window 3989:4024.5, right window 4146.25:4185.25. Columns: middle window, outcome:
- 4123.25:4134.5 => 0.5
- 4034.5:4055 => -0.6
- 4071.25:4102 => 0.9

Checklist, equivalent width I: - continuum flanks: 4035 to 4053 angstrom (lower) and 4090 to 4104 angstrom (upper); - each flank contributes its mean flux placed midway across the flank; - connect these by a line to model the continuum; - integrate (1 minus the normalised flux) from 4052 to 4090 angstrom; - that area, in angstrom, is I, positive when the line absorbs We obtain -1.6 angstrom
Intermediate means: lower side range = 15.8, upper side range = 14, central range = 15.5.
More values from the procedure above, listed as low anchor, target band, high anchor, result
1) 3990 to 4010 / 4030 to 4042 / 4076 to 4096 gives -0.70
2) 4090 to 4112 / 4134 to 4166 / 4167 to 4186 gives -1.75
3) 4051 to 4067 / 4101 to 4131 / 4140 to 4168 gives 2.09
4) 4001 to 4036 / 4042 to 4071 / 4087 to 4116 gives -1.39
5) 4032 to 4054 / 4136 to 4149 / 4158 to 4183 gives 0.14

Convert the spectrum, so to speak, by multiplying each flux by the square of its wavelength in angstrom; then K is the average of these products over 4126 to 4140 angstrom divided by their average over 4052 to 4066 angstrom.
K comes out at 1.0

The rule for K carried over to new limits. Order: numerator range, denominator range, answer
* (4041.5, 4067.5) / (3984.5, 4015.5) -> 1.05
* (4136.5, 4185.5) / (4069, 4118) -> 1.08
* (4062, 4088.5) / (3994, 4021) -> 1.07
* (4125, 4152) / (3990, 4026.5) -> 1.04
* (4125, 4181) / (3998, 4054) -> 1.03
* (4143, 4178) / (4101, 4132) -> 1.10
